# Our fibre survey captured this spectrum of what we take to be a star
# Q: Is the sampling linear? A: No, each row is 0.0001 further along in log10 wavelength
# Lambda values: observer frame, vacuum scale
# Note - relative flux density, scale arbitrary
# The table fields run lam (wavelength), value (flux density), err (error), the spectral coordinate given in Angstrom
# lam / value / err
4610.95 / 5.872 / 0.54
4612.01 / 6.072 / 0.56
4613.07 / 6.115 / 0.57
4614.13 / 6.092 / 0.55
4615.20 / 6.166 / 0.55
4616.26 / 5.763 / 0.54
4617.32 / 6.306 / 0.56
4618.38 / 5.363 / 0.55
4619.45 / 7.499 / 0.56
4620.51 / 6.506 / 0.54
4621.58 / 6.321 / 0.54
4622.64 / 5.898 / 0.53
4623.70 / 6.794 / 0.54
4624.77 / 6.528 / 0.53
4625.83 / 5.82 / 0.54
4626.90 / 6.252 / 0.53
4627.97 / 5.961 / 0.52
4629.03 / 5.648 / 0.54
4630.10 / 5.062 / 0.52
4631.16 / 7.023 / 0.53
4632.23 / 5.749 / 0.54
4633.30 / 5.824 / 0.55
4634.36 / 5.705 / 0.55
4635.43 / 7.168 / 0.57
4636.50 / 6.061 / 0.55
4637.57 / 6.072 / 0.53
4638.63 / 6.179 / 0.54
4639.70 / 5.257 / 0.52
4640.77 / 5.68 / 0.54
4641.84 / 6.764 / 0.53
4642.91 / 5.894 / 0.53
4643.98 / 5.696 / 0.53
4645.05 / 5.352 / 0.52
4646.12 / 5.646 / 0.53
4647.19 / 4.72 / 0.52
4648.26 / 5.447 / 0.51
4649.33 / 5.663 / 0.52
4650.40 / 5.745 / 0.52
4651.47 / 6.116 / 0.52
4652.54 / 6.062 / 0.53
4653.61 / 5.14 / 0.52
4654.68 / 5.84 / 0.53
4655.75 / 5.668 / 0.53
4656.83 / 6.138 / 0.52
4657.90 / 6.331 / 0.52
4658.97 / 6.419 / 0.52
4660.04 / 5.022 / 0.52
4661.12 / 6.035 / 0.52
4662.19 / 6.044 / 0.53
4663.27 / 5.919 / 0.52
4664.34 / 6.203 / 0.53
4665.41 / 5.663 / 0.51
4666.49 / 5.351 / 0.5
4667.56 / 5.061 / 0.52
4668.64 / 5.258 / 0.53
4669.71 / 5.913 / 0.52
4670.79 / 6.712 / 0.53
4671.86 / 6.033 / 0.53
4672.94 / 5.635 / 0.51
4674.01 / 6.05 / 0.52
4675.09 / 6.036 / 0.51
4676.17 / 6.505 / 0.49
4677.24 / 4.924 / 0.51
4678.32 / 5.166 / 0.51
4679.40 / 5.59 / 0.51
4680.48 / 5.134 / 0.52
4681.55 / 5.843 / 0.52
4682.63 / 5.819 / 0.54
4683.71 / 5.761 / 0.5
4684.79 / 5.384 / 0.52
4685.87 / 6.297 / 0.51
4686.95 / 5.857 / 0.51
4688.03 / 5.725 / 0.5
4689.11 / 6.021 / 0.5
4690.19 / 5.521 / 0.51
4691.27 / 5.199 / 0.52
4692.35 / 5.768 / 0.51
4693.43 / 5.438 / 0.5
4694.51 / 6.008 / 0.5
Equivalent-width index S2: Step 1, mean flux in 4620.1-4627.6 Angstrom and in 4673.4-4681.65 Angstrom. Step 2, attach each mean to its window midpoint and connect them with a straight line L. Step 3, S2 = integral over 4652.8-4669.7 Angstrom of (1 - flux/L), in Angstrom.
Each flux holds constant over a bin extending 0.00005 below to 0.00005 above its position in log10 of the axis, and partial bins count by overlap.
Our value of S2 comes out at 0.3 Angstrom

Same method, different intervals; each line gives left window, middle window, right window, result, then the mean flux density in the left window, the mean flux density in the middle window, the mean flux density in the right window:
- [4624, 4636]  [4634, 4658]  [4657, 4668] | 0.49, 6.08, 5.83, 5.82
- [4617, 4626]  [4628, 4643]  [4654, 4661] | 0.41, 6.36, 6.01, 5.89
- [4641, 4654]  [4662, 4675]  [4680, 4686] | -0.32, 5.69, 5.82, 5.67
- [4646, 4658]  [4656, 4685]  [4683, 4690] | -0.10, 5.69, 5.78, 5.82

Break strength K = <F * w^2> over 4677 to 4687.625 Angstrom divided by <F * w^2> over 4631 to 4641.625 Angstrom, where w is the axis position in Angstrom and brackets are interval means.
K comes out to 0.9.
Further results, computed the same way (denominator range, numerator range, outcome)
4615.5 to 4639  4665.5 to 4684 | 0.94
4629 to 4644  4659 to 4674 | 0.98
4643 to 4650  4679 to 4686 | 1.05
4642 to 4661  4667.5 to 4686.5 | 1.01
